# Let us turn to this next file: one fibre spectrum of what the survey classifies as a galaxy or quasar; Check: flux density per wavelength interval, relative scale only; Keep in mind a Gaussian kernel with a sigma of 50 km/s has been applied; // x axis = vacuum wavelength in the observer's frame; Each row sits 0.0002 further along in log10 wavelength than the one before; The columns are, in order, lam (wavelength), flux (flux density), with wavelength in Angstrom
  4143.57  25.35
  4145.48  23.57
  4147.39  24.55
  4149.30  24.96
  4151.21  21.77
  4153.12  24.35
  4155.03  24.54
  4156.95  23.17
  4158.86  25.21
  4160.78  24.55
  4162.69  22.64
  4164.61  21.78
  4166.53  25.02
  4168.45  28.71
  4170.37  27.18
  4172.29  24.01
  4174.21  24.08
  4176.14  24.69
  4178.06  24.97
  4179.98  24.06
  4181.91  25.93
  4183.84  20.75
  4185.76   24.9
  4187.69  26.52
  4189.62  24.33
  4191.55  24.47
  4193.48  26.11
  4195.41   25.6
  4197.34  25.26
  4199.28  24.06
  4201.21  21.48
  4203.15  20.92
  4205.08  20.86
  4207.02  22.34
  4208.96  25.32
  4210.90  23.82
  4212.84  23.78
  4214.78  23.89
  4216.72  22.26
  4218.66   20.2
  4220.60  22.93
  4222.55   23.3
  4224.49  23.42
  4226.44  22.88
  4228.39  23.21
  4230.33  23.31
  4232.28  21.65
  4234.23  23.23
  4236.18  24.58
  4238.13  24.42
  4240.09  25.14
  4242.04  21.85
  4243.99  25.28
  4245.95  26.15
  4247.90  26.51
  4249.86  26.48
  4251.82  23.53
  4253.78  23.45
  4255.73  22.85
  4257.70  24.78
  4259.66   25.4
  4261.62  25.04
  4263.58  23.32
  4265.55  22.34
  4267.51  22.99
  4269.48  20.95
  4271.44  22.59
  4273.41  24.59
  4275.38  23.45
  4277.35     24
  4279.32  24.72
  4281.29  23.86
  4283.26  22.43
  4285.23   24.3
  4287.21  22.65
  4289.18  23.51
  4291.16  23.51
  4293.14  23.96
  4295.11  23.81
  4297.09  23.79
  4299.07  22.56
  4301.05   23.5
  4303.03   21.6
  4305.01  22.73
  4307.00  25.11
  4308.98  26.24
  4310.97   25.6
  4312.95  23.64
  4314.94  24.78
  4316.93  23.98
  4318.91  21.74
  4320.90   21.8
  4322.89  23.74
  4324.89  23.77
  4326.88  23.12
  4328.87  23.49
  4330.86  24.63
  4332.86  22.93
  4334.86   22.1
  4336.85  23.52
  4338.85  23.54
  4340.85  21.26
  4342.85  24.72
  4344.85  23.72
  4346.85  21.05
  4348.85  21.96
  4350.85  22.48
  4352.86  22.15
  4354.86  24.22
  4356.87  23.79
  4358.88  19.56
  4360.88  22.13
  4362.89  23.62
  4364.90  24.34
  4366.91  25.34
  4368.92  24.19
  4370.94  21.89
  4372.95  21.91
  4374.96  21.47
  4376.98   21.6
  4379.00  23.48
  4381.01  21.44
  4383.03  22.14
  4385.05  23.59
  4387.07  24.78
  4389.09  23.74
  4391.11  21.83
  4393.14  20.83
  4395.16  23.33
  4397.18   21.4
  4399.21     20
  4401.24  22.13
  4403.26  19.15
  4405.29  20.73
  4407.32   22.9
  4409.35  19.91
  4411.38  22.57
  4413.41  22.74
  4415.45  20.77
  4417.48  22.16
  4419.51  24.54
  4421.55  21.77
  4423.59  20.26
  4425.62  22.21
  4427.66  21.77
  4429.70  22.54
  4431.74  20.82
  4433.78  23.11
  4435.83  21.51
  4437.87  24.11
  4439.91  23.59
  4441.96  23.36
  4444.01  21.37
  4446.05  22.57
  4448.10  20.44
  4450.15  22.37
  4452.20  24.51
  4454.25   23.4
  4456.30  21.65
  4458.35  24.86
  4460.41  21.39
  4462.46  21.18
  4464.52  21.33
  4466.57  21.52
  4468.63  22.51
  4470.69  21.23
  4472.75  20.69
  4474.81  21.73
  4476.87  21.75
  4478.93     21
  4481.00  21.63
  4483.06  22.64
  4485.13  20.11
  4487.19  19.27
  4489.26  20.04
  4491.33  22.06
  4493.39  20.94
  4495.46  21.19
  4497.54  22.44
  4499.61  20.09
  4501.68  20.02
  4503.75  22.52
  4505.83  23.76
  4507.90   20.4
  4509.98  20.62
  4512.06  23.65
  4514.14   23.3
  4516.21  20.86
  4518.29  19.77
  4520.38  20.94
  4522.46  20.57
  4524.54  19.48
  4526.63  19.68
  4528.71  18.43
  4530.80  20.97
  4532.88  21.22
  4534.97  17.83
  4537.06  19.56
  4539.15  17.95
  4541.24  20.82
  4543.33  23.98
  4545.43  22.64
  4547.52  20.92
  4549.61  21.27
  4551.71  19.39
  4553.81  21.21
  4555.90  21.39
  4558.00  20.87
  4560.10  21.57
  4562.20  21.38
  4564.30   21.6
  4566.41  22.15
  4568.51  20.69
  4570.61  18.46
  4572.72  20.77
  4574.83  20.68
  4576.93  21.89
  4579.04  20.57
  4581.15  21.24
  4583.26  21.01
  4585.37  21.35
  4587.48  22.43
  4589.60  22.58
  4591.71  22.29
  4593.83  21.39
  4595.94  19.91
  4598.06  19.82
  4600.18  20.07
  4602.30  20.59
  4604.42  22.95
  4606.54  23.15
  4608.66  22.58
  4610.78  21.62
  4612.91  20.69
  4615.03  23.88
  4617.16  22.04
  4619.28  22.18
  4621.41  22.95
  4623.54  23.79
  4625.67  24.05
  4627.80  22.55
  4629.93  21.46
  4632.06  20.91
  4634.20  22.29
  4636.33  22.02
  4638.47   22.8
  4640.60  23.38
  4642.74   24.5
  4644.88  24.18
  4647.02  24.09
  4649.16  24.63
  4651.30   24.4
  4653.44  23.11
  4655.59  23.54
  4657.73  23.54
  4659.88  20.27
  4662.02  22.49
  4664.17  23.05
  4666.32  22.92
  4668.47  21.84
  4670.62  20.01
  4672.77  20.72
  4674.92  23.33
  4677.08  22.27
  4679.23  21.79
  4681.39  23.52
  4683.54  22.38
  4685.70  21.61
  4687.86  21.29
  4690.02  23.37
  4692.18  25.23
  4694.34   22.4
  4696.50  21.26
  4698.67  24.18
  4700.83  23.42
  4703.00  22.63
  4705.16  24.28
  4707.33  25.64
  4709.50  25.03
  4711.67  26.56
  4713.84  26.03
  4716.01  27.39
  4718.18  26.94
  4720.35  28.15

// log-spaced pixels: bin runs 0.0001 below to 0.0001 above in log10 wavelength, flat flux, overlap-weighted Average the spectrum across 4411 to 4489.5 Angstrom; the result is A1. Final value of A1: 22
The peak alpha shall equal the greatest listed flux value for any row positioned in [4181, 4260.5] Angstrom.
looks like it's 26.52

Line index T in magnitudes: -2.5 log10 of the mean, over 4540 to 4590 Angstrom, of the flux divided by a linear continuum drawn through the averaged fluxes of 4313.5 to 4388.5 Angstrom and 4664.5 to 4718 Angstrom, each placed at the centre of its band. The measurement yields 0.10 mag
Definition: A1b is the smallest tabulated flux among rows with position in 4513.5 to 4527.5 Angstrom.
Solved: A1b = 19.48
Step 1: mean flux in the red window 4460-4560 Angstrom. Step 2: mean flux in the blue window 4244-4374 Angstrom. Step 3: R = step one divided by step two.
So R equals 0.89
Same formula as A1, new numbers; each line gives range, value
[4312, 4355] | 23.1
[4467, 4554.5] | 21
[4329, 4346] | 23.3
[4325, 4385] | 22.8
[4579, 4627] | 21.9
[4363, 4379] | 23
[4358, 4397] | 22.7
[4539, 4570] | 21.2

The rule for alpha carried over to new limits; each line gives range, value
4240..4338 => 26.51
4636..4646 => 24.5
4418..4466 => 24.86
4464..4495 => 22.64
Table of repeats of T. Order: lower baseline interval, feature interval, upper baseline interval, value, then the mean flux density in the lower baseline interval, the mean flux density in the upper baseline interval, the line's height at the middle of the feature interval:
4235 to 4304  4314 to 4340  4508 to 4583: -0.01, 23.8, 20.8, 23.2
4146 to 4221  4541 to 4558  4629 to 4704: 0.08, 24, 22.7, 23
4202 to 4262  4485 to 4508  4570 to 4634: 0.05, 23.6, 21.7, 22.2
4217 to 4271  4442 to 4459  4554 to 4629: -0.01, 23.6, 21.6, 22.4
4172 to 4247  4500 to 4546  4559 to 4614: 0.04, 23.7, 21.3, 21.7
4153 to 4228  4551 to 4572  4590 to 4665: 0.09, 23.9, 22.5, 22.7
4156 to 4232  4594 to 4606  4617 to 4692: 0.10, 23.9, 22.7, 22.8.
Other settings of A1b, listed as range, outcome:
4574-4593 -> 20.57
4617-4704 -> 20.01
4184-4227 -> 20.2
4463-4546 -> 17.83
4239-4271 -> 20.95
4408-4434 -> 19.91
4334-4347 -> 21.05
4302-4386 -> 19.56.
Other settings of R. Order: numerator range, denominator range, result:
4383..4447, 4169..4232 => 0.93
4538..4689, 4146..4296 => 0.92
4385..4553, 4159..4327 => 0.90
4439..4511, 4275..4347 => 0.92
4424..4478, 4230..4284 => 0.93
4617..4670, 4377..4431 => 1.04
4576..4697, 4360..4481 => 1.01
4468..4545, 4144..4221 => 0.87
